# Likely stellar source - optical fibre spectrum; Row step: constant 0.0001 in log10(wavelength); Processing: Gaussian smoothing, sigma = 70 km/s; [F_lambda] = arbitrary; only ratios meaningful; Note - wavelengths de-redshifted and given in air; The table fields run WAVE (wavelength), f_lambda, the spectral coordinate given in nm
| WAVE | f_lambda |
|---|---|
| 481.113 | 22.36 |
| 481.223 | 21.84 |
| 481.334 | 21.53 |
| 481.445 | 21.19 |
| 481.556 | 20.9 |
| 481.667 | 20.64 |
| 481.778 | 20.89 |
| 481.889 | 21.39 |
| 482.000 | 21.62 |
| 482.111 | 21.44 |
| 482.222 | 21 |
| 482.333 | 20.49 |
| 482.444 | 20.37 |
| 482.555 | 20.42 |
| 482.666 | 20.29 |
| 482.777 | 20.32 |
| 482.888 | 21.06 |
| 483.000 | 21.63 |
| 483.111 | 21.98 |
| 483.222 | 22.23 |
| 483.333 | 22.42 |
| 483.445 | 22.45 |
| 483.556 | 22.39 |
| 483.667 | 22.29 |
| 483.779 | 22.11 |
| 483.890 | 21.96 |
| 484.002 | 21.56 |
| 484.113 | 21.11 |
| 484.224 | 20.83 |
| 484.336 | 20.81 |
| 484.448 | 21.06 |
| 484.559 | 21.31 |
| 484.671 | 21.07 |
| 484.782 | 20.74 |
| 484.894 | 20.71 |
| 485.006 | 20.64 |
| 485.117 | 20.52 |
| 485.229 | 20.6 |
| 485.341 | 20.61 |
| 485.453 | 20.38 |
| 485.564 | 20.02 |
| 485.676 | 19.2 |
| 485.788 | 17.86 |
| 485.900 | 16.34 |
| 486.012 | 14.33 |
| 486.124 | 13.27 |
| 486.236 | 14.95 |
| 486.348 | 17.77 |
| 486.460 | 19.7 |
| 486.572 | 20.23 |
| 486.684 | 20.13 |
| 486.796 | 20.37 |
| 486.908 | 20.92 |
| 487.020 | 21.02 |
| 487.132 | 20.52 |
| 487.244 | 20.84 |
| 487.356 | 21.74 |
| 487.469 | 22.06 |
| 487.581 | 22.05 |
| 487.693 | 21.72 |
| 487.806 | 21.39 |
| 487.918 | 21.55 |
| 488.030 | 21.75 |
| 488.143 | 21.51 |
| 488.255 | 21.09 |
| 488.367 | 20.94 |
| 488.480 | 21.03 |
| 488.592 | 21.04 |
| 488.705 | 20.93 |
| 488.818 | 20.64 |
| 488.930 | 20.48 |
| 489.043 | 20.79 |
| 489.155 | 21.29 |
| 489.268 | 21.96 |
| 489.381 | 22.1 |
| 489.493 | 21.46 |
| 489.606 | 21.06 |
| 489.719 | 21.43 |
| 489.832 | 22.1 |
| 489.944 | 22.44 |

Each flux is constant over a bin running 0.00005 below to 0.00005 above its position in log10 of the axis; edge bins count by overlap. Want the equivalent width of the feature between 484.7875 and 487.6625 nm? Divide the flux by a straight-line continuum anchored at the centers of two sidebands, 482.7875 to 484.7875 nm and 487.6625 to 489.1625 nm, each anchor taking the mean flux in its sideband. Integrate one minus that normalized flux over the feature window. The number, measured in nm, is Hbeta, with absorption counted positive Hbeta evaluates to 0.25 nm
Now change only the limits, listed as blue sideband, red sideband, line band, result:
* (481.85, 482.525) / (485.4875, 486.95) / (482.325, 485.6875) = -0.24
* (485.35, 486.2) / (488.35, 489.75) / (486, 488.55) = -0.13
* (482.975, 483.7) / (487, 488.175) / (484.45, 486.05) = 0.16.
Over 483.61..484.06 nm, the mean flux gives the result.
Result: 22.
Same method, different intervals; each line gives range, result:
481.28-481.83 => 21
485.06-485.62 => 20.4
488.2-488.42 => 21.1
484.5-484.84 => 21.1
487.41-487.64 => 22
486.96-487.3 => 20.8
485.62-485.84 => 18.5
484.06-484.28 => 21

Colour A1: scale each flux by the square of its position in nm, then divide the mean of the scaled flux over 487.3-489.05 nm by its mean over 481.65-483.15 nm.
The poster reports 1.04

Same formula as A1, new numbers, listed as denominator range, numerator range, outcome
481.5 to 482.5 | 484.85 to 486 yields 0.94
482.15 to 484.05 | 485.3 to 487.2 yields 0.88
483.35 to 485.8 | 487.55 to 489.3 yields 1.03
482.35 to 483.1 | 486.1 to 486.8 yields 0.89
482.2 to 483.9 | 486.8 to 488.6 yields 1.01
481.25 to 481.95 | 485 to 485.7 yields 0.98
